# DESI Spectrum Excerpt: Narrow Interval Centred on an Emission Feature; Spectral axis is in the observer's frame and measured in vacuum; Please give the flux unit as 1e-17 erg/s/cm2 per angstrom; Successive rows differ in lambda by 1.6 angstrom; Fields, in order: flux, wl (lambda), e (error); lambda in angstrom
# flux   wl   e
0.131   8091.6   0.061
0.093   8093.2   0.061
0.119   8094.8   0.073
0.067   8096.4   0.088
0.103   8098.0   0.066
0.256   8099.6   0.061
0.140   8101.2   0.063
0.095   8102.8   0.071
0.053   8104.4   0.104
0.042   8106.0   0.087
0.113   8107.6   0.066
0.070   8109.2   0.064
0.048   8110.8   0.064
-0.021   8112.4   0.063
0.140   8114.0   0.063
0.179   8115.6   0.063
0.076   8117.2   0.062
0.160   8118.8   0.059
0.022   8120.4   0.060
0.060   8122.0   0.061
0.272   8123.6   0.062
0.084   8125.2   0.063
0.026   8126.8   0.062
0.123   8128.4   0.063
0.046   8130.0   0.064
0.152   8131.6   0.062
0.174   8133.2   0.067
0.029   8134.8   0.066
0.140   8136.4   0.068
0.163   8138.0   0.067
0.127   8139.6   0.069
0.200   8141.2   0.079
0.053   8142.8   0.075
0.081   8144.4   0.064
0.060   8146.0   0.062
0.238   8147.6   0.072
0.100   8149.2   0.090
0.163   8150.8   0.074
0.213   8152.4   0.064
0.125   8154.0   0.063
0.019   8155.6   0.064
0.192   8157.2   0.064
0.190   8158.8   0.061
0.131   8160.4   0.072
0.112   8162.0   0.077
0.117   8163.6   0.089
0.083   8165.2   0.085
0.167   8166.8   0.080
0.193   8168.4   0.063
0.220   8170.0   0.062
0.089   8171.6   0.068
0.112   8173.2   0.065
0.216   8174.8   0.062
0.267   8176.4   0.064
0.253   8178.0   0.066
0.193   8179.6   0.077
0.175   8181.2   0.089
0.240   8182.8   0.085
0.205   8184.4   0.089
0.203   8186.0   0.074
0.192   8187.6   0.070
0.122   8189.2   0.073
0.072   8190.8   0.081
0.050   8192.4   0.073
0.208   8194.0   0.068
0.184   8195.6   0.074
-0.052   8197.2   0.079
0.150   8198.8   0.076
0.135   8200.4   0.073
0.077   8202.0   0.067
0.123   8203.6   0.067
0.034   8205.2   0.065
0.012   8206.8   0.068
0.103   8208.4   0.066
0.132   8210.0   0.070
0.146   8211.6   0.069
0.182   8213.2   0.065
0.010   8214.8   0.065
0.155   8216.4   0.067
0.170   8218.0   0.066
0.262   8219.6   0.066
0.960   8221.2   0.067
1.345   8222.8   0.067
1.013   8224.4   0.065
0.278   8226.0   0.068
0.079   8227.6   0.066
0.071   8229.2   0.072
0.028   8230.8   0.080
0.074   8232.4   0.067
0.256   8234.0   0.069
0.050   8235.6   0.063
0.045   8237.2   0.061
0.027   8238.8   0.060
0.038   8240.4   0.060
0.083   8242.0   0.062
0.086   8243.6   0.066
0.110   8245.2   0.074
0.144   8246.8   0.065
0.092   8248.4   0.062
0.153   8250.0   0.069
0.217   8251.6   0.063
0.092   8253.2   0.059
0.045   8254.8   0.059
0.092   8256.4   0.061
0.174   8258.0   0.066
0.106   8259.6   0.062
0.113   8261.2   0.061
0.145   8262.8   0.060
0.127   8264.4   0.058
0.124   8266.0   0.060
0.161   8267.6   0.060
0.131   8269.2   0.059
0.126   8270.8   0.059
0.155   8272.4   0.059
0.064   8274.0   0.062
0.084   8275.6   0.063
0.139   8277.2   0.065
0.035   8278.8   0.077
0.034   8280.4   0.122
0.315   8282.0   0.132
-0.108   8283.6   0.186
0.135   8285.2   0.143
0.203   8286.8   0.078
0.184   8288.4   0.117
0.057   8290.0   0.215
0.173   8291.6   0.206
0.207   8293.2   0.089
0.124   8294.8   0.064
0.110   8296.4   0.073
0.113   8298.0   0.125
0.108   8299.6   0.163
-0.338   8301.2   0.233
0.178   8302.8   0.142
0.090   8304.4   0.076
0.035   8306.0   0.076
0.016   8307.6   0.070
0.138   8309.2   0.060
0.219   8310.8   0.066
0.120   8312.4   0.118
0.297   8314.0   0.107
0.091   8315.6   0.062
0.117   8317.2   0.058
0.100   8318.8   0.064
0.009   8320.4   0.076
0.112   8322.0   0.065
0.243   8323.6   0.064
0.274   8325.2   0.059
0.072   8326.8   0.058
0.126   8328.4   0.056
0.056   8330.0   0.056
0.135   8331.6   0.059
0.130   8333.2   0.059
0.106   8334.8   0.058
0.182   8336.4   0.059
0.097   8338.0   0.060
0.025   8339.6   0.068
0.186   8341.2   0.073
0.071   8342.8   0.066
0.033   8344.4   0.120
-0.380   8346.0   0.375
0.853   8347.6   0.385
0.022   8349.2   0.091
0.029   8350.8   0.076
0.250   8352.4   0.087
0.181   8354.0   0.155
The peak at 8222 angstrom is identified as Hbeta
